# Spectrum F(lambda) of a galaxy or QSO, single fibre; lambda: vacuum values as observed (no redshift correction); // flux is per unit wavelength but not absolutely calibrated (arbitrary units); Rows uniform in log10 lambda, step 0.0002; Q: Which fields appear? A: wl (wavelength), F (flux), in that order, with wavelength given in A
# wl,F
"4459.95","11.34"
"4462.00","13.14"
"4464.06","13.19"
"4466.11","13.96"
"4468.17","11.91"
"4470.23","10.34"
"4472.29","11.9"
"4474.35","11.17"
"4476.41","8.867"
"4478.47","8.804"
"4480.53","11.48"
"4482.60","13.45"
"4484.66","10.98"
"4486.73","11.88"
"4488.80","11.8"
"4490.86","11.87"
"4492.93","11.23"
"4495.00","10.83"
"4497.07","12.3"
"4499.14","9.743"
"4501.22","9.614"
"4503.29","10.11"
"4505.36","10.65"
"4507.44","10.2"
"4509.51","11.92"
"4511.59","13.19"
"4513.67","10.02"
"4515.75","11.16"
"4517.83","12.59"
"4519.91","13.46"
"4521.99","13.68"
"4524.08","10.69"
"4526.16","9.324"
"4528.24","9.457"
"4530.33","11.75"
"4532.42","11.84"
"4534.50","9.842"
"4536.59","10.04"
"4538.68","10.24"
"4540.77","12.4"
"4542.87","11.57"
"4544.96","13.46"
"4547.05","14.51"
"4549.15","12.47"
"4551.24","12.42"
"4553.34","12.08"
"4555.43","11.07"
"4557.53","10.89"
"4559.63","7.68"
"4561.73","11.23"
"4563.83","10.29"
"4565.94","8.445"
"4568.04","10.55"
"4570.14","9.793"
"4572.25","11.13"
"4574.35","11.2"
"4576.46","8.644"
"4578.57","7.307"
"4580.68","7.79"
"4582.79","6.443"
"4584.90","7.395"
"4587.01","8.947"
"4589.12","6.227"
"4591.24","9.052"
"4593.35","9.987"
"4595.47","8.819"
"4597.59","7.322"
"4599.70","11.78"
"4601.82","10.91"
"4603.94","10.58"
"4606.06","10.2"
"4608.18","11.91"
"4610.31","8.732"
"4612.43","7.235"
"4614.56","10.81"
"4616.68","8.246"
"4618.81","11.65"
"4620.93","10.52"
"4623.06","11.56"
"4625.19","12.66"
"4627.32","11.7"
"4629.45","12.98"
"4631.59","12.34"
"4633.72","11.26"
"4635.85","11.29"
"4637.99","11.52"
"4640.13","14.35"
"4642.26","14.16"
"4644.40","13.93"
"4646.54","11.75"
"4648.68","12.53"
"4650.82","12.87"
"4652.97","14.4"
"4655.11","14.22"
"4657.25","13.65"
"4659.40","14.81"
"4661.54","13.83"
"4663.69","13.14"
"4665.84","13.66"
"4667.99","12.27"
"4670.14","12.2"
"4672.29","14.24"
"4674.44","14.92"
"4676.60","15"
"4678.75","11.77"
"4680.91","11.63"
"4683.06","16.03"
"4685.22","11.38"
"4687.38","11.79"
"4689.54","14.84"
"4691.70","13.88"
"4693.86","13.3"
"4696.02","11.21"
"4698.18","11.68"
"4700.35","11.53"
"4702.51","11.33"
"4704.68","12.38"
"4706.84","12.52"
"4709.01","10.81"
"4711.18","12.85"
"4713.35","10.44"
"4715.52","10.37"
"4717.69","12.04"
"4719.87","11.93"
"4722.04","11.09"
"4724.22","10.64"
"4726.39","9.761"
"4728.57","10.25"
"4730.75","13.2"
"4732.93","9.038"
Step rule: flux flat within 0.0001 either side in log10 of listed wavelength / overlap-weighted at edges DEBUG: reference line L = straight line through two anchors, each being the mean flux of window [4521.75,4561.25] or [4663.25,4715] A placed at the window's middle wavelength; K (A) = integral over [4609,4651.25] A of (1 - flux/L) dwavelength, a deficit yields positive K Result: 1.9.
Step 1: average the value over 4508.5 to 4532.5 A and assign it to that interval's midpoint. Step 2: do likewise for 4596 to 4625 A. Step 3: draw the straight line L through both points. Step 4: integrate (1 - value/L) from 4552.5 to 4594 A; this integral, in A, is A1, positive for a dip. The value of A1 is 5.7 A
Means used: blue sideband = 11.6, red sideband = 10.2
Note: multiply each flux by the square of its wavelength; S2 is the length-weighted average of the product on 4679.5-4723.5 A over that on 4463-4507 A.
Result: 1.19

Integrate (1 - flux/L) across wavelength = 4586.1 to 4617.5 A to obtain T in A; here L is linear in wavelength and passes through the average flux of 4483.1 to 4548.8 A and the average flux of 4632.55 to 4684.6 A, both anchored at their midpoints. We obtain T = 7.9 A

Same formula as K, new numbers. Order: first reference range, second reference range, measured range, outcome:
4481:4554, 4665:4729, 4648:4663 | -2.1 A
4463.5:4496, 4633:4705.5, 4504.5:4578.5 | 5.4 A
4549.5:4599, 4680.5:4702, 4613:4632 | -0.8 A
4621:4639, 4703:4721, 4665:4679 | -2.1 A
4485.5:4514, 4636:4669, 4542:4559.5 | -0.3 A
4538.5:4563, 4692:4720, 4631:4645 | -1.1 A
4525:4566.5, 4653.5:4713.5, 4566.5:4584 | 3.7 A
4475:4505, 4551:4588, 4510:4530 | -2.1 A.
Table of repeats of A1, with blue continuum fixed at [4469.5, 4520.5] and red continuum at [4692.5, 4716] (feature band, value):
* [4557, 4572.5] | 2.0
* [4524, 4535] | 0.7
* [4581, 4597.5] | 4.9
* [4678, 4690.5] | -1.3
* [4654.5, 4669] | -2.5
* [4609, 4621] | 2.1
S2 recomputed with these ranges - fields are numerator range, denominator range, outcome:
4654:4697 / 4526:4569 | 1.28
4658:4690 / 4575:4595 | 1.73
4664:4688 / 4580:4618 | 1.51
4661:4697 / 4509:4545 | 1.24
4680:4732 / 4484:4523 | 1.14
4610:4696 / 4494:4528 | 1.20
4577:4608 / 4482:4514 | 0.82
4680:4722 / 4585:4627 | 1.29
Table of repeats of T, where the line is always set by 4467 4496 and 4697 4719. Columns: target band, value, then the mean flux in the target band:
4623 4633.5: -0.7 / 12.2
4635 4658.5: -3.5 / 13.2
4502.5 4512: 0.1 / 11.1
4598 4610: 0.7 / 10.7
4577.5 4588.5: 3.7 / 7.53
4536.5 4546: -0.3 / 11.7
